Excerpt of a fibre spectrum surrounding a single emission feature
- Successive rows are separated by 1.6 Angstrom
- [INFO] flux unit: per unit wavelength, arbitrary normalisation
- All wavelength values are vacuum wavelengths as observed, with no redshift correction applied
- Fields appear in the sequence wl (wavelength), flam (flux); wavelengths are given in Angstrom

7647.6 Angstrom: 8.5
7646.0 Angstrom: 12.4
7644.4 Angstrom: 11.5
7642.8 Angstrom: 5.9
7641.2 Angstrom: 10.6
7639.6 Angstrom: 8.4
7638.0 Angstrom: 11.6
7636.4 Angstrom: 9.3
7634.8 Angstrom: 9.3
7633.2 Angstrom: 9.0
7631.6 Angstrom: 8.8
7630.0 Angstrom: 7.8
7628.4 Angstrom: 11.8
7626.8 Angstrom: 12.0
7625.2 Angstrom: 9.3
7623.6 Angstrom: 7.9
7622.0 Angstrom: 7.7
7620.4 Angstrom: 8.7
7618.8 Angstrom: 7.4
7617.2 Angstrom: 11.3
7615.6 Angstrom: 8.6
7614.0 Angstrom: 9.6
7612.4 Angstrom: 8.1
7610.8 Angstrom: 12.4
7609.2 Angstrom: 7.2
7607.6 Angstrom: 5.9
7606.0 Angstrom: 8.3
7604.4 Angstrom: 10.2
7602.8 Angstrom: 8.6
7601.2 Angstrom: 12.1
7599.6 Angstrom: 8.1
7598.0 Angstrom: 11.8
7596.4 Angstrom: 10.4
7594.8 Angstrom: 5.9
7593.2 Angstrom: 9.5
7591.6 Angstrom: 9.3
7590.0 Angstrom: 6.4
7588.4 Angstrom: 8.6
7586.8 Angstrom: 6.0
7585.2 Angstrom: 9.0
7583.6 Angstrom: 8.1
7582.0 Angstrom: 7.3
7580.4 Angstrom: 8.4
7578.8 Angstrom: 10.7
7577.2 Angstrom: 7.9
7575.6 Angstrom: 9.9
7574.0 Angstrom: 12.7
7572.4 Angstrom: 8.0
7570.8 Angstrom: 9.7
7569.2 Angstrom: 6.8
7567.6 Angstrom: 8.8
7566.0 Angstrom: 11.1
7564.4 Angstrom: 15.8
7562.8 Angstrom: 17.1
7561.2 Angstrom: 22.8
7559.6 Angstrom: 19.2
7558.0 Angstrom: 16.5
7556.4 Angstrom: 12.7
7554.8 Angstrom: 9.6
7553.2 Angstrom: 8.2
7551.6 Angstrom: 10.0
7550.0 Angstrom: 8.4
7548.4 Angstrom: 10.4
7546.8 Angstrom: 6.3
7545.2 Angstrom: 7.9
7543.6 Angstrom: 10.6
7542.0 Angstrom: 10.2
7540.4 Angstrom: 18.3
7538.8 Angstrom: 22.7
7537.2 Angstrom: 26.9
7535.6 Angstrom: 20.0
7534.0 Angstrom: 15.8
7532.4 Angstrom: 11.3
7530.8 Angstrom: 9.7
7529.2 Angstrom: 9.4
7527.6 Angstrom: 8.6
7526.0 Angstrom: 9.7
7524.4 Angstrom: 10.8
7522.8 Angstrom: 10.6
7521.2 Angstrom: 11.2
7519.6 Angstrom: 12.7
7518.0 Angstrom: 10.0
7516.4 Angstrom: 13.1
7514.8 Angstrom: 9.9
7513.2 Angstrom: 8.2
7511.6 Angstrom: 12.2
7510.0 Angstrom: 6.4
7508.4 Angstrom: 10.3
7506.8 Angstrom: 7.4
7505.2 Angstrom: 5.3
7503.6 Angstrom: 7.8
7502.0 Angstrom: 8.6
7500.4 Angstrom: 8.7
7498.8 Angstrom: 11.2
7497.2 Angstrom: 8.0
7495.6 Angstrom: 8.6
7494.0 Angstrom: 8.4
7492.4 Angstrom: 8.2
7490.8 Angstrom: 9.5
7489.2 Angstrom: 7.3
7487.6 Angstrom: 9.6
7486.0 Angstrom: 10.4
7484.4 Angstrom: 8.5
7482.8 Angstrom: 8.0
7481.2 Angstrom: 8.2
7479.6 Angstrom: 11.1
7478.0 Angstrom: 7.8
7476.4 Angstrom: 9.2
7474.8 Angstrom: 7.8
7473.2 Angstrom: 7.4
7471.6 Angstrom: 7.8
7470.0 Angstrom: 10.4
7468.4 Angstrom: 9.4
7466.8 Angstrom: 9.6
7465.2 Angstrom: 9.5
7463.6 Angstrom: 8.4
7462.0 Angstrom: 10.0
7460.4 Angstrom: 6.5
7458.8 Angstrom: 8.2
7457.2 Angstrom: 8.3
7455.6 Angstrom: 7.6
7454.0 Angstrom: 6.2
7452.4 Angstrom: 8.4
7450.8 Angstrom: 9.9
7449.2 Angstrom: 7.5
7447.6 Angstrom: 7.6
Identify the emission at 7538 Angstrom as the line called Halpha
